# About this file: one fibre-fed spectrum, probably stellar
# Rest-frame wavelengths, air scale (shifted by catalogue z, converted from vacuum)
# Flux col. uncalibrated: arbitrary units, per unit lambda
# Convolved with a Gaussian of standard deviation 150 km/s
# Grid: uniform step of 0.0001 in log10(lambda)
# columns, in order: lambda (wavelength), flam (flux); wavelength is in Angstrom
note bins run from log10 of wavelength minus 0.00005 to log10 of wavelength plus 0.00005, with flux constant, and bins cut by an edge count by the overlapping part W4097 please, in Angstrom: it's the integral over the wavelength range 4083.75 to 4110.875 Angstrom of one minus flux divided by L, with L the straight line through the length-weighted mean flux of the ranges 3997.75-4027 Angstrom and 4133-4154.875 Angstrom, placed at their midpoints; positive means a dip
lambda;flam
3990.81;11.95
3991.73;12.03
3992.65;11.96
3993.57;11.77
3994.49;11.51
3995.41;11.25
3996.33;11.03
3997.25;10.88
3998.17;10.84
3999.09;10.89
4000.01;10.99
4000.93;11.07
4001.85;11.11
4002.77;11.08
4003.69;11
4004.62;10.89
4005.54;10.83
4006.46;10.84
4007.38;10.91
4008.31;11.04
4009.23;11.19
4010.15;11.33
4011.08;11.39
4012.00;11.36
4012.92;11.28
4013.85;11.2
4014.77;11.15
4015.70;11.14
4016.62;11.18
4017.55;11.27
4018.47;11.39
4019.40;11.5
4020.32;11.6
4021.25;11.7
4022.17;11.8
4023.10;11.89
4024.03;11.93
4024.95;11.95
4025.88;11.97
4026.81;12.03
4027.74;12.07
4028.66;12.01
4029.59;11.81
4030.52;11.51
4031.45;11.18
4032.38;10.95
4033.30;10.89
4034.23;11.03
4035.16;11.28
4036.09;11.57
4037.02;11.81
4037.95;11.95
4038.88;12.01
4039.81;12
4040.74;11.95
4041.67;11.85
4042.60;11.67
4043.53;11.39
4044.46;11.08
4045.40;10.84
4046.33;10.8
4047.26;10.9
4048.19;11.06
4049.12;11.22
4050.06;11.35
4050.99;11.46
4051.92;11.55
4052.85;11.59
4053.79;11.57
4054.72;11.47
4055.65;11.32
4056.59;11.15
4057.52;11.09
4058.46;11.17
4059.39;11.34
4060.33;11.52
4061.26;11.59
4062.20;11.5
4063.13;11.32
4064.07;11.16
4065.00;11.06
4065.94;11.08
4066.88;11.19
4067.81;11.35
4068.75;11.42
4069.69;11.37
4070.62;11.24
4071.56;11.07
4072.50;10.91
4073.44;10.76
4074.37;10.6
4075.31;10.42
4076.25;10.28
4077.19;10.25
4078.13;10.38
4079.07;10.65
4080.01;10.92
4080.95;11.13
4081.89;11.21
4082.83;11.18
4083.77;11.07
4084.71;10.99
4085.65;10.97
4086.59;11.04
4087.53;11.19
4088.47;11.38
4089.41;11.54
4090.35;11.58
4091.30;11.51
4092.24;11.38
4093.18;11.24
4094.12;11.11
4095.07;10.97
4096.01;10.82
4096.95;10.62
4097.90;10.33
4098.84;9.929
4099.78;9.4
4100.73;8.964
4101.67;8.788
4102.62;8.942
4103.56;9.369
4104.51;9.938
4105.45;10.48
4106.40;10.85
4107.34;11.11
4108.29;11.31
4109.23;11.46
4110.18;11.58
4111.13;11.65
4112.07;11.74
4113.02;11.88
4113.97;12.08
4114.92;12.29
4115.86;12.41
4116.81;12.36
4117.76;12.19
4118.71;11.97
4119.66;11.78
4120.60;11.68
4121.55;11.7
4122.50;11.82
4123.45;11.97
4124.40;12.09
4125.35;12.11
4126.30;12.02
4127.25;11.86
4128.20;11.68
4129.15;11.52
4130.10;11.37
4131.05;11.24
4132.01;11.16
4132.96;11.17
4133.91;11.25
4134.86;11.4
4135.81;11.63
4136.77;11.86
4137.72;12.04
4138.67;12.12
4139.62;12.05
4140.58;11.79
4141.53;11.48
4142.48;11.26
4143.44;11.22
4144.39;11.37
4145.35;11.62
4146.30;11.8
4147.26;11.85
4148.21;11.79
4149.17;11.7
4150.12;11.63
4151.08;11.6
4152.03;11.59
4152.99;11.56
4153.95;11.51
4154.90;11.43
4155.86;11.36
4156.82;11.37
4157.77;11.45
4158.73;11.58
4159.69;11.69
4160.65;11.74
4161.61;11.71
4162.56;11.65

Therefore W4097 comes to 1.9 Angstrom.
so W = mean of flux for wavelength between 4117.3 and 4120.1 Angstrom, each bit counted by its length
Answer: 12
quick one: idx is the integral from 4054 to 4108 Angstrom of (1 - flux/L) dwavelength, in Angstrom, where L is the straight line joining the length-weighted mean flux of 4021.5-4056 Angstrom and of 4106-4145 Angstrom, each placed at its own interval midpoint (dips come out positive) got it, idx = 3.5 Angstrom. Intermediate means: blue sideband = 11.5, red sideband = 11.7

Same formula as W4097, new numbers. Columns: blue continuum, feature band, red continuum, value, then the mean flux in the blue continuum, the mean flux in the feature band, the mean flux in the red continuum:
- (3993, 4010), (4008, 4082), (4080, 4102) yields -2.5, 11.1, 11.3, 10.8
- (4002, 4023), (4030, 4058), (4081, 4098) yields -0.5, 11.2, 11.4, 11.1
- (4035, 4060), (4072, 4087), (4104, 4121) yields 0.9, 11.4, 10.8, 11.6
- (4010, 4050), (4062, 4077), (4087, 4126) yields 0.4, 11.5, 11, 11.2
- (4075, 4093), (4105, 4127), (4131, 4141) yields -0.7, 11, 11.8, 11.6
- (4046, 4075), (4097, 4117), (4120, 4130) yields 1.5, 11.2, 10.8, 11.8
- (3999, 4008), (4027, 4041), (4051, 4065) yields -0.5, 11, 11.6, 11.4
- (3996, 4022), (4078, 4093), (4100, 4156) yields 0.2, 11.2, 11.2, 11.4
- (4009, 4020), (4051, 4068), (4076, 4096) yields -0.3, 11.3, 11.3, 11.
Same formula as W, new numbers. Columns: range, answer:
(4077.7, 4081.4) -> 10.8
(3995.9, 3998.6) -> 10.9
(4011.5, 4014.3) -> 11.3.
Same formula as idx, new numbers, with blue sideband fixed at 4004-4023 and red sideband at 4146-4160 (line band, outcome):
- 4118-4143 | -0.4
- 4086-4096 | 0.2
